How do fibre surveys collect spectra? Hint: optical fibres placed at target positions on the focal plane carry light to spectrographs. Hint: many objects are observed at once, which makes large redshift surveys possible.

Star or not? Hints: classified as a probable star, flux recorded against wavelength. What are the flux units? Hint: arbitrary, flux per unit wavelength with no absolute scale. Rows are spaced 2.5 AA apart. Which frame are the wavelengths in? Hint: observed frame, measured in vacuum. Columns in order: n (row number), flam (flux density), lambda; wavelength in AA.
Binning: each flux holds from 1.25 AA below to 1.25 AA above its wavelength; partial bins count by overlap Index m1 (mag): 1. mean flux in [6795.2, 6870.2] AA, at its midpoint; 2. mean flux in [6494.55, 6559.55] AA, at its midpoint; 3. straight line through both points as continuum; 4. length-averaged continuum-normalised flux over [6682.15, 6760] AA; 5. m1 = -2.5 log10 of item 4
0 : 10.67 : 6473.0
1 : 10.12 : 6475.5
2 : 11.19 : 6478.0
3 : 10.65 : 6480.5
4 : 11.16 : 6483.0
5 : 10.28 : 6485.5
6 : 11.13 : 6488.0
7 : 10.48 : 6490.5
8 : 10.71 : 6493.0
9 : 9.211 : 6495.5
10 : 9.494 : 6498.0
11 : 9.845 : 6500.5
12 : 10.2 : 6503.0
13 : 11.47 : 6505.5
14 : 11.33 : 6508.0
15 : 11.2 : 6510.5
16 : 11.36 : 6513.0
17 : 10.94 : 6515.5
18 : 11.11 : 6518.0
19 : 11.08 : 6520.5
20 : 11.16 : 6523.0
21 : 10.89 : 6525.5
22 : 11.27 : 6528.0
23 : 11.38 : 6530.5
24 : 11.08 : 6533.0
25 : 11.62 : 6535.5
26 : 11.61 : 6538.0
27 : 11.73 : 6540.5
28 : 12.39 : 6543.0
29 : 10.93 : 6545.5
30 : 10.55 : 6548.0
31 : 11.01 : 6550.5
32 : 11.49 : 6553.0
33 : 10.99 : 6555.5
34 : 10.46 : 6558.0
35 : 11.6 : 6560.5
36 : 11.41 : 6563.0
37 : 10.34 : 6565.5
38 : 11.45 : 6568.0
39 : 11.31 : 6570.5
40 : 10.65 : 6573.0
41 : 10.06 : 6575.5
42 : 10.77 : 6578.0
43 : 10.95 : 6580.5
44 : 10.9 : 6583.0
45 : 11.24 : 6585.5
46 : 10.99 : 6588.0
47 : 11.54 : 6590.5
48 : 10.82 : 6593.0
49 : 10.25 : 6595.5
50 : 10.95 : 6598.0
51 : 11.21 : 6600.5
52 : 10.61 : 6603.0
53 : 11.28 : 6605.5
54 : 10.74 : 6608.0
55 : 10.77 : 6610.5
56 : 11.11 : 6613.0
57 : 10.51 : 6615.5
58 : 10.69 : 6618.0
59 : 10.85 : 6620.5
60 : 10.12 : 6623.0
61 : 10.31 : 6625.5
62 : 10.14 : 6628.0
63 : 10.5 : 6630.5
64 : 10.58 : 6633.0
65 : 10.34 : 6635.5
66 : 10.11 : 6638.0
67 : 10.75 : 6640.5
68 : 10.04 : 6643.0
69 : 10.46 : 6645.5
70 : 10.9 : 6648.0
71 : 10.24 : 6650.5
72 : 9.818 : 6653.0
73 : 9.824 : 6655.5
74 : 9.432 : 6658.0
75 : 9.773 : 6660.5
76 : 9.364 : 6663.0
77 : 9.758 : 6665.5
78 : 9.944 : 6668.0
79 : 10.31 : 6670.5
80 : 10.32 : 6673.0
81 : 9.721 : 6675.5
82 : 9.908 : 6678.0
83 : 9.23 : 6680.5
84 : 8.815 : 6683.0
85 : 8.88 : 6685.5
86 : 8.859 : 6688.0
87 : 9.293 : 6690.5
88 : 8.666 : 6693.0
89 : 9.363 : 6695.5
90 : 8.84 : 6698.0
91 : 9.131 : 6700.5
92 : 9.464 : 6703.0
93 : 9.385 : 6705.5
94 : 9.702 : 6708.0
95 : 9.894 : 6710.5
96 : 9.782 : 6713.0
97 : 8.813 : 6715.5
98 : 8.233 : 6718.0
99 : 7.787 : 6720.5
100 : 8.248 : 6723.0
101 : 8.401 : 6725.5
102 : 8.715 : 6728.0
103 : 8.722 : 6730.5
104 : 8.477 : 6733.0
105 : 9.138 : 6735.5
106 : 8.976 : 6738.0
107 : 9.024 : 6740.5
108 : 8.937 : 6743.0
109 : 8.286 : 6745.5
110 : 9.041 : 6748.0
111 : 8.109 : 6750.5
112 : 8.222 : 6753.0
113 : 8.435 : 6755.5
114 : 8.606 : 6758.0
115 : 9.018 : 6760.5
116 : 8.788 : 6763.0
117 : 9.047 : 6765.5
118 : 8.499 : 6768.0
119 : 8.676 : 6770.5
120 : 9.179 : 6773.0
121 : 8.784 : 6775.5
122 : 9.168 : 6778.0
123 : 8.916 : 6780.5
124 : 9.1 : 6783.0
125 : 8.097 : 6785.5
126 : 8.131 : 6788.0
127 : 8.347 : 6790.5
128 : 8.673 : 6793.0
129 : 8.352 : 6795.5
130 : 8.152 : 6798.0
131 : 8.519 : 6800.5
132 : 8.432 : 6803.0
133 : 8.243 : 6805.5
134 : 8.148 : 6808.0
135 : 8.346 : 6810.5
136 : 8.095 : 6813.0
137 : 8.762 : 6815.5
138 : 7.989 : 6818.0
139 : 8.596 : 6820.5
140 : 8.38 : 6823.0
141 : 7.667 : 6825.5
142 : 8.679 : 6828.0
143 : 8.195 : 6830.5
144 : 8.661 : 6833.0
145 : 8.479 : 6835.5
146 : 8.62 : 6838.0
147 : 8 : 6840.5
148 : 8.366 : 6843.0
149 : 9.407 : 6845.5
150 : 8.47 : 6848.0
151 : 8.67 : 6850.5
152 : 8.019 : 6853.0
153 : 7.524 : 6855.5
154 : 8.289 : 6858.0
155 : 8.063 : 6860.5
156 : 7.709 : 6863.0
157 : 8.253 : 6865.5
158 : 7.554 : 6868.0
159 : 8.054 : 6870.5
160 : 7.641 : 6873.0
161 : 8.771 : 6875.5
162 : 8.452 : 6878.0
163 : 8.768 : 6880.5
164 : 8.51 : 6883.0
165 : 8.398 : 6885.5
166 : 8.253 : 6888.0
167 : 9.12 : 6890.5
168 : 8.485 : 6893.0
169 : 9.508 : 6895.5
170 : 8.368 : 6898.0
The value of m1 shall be 0.051 mag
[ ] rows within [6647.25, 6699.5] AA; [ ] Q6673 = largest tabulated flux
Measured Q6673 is 10.9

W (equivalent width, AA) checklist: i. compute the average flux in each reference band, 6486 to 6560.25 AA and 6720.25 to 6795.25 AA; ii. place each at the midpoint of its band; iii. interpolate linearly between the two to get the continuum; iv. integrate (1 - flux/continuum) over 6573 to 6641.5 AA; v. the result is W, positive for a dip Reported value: -3.81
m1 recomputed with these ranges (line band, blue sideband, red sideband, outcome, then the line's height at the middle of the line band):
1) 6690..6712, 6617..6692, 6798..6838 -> 0.02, 9.51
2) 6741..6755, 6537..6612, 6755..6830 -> 0.06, 9.04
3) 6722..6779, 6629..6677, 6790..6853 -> 0.05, 9.12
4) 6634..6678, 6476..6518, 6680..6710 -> -0.07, 9.45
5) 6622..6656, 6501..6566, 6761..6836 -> -0.02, 10.1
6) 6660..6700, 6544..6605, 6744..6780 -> 0.03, 9.69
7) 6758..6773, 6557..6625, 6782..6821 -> 0.00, 8.79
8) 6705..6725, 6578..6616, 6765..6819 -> 0.06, 9.47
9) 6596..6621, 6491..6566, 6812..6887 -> -0.05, 10.3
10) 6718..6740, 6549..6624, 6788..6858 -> 0.10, 9.37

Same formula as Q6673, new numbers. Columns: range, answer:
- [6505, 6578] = 12.39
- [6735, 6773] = 9.179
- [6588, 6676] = 11.54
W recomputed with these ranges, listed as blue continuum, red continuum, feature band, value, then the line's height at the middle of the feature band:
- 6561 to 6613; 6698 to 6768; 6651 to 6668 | 0.3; 9.88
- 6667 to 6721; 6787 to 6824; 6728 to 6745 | 0.2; 8.94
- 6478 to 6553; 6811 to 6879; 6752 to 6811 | 1.4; 8.79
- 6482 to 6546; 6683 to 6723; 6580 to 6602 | -1.7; 10.2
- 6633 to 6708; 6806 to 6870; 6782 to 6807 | 0.7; 8.65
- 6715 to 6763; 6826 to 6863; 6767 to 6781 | -0.6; 8.51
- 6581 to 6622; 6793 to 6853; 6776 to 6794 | 0.4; 8.83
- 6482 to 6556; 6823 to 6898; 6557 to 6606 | -2.1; 10.5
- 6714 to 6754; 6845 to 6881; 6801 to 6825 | 0.1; 8.35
